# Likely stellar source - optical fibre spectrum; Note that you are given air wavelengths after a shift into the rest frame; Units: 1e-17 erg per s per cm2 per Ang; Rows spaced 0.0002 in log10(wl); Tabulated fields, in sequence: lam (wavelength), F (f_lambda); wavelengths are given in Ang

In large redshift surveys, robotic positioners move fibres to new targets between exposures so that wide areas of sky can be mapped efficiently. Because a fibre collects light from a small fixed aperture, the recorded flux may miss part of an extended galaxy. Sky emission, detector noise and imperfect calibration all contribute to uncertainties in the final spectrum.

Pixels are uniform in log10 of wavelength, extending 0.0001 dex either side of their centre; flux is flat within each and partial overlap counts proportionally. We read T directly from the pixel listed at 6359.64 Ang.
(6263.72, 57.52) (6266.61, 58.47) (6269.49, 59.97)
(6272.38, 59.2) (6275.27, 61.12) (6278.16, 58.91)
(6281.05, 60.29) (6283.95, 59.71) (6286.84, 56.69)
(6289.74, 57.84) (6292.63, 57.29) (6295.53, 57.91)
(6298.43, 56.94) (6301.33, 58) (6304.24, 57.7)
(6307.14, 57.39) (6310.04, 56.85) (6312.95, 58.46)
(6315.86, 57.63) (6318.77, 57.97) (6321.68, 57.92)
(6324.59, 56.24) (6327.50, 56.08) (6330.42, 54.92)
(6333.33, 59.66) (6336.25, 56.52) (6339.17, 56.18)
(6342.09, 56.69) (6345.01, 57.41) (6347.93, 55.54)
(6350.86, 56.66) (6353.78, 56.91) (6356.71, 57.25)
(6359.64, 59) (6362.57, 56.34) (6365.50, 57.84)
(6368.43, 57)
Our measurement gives 59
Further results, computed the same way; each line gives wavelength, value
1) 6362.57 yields 56.34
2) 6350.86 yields 56.66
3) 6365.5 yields 57.84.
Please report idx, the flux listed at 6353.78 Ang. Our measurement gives 56.91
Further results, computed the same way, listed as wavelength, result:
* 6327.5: 56.08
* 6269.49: 59.97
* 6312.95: 58.46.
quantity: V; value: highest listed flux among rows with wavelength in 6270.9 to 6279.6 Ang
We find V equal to 61.12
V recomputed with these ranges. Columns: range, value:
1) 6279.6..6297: 60.29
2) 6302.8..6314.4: 58.46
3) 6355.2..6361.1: 59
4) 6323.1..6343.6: 59.66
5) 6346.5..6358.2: 57.25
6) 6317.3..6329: 57.97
